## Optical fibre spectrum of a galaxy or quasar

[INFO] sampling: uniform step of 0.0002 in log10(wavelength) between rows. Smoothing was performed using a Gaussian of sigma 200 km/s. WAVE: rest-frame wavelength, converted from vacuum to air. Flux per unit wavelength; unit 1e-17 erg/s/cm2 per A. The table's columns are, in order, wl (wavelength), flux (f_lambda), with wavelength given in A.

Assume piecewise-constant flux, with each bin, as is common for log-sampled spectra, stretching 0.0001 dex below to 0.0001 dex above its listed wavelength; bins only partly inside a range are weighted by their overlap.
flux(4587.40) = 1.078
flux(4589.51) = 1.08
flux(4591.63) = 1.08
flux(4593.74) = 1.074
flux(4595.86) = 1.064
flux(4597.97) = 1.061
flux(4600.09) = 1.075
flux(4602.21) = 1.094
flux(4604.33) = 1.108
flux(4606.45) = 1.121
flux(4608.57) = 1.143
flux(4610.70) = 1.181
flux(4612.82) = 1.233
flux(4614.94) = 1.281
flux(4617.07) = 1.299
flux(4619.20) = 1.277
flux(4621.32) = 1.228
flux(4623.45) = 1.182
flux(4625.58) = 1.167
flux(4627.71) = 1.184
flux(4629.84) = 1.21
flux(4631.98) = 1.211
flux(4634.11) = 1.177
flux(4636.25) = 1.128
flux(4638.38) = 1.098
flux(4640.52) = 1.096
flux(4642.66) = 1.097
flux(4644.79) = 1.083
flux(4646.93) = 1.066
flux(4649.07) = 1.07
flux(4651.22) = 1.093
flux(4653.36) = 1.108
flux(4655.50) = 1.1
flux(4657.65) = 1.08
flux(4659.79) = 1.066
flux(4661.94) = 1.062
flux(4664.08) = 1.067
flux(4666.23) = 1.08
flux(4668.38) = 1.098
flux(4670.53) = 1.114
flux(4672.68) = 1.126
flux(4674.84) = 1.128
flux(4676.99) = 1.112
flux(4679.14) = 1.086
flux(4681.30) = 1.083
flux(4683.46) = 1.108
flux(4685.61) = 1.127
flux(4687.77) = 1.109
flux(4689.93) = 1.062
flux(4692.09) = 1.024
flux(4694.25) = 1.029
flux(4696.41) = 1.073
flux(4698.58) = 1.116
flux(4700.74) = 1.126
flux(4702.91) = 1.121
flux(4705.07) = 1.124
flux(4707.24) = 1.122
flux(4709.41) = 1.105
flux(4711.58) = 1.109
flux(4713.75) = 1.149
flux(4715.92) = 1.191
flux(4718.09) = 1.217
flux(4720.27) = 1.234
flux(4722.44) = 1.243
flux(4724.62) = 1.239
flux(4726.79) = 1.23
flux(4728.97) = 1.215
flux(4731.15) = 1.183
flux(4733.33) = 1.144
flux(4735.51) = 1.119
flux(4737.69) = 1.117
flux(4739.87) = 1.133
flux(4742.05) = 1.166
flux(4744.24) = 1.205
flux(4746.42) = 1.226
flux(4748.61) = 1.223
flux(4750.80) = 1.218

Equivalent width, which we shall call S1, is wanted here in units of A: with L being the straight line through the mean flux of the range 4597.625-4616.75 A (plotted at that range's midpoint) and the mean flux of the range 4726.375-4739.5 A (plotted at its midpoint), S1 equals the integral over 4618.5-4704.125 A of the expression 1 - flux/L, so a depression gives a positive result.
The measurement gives 3.2 A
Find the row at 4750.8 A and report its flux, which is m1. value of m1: 1.218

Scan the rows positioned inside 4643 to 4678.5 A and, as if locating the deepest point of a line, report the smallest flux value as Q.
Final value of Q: 1.062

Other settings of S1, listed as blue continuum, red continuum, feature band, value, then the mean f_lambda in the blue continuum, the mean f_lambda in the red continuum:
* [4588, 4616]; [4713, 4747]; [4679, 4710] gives 2.0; 1.12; 1.19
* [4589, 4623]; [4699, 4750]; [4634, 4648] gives 0.7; 1.15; 1.17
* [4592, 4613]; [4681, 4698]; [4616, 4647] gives -2.0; 1.11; 1.08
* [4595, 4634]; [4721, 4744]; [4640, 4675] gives 2.6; 1.17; 1.18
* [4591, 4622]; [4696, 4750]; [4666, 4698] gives 2.0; 1.16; 1.17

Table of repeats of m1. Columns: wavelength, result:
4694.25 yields 1.029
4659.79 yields 1.066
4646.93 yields 1.066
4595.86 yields 1.064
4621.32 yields 1.228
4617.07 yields 1.299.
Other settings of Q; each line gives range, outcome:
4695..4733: 1.073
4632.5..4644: 1.096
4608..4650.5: 1.066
